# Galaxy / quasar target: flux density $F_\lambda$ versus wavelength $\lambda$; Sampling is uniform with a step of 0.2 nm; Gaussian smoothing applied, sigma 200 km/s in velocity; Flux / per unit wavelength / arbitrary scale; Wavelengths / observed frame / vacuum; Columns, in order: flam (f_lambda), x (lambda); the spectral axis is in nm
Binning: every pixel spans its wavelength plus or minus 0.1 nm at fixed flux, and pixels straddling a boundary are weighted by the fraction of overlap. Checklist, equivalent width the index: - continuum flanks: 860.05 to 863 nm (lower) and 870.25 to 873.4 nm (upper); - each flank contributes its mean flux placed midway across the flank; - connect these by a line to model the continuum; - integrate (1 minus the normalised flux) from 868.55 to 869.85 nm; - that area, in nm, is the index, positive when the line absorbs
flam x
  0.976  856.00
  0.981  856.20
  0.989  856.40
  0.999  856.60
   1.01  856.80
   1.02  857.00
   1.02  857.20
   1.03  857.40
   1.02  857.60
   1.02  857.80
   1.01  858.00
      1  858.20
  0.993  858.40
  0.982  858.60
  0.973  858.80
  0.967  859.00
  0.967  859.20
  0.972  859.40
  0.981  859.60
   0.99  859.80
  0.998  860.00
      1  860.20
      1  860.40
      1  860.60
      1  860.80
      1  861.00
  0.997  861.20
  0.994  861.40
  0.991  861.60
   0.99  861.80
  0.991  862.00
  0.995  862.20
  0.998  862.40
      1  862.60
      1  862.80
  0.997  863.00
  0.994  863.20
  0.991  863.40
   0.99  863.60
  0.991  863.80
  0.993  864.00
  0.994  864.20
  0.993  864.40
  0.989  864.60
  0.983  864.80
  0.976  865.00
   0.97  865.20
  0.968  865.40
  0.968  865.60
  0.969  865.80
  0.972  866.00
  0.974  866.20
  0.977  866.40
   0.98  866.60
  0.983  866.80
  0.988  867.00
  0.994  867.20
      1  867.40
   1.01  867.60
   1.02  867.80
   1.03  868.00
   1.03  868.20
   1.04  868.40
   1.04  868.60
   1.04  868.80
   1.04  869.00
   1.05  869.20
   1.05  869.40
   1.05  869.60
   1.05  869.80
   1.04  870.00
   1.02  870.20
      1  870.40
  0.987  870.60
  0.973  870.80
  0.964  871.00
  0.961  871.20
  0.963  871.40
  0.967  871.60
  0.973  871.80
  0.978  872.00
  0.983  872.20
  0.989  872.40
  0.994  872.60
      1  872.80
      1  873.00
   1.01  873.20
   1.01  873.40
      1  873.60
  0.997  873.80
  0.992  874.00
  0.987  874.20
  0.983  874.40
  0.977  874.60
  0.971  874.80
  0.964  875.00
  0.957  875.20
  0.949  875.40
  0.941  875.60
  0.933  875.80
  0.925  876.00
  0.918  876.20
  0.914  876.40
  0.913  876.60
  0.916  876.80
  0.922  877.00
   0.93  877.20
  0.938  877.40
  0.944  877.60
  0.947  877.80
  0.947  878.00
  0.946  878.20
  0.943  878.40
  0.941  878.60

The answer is -0.08 nm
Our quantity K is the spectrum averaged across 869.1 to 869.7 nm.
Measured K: 1.05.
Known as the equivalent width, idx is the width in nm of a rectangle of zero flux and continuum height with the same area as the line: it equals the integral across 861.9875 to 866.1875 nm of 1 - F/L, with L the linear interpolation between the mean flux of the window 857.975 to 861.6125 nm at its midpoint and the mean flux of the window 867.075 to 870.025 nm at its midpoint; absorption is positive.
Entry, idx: 0.10 nm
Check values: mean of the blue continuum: 0.99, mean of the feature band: 0.986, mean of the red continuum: 1.03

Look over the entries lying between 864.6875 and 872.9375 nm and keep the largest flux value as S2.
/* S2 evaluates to 1.05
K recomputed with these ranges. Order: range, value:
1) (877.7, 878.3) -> 0.947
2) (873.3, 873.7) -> 1.01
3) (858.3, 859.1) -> 0.979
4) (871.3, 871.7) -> 0.965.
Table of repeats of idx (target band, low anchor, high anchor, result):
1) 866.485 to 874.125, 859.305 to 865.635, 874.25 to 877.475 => -0.34 nm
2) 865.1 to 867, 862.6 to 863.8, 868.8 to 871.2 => 0.06 nm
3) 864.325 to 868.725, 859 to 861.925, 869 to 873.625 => 0.01 nm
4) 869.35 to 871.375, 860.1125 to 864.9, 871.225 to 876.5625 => -0.06 nm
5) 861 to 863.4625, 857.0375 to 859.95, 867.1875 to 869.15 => 0.03 nm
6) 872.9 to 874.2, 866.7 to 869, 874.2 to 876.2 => -0.04 nm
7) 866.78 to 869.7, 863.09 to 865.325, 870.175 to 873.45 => -0.12 nm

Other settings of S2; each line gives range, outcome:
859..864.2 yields 1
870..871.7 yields 1.04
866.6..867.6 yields 1.01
